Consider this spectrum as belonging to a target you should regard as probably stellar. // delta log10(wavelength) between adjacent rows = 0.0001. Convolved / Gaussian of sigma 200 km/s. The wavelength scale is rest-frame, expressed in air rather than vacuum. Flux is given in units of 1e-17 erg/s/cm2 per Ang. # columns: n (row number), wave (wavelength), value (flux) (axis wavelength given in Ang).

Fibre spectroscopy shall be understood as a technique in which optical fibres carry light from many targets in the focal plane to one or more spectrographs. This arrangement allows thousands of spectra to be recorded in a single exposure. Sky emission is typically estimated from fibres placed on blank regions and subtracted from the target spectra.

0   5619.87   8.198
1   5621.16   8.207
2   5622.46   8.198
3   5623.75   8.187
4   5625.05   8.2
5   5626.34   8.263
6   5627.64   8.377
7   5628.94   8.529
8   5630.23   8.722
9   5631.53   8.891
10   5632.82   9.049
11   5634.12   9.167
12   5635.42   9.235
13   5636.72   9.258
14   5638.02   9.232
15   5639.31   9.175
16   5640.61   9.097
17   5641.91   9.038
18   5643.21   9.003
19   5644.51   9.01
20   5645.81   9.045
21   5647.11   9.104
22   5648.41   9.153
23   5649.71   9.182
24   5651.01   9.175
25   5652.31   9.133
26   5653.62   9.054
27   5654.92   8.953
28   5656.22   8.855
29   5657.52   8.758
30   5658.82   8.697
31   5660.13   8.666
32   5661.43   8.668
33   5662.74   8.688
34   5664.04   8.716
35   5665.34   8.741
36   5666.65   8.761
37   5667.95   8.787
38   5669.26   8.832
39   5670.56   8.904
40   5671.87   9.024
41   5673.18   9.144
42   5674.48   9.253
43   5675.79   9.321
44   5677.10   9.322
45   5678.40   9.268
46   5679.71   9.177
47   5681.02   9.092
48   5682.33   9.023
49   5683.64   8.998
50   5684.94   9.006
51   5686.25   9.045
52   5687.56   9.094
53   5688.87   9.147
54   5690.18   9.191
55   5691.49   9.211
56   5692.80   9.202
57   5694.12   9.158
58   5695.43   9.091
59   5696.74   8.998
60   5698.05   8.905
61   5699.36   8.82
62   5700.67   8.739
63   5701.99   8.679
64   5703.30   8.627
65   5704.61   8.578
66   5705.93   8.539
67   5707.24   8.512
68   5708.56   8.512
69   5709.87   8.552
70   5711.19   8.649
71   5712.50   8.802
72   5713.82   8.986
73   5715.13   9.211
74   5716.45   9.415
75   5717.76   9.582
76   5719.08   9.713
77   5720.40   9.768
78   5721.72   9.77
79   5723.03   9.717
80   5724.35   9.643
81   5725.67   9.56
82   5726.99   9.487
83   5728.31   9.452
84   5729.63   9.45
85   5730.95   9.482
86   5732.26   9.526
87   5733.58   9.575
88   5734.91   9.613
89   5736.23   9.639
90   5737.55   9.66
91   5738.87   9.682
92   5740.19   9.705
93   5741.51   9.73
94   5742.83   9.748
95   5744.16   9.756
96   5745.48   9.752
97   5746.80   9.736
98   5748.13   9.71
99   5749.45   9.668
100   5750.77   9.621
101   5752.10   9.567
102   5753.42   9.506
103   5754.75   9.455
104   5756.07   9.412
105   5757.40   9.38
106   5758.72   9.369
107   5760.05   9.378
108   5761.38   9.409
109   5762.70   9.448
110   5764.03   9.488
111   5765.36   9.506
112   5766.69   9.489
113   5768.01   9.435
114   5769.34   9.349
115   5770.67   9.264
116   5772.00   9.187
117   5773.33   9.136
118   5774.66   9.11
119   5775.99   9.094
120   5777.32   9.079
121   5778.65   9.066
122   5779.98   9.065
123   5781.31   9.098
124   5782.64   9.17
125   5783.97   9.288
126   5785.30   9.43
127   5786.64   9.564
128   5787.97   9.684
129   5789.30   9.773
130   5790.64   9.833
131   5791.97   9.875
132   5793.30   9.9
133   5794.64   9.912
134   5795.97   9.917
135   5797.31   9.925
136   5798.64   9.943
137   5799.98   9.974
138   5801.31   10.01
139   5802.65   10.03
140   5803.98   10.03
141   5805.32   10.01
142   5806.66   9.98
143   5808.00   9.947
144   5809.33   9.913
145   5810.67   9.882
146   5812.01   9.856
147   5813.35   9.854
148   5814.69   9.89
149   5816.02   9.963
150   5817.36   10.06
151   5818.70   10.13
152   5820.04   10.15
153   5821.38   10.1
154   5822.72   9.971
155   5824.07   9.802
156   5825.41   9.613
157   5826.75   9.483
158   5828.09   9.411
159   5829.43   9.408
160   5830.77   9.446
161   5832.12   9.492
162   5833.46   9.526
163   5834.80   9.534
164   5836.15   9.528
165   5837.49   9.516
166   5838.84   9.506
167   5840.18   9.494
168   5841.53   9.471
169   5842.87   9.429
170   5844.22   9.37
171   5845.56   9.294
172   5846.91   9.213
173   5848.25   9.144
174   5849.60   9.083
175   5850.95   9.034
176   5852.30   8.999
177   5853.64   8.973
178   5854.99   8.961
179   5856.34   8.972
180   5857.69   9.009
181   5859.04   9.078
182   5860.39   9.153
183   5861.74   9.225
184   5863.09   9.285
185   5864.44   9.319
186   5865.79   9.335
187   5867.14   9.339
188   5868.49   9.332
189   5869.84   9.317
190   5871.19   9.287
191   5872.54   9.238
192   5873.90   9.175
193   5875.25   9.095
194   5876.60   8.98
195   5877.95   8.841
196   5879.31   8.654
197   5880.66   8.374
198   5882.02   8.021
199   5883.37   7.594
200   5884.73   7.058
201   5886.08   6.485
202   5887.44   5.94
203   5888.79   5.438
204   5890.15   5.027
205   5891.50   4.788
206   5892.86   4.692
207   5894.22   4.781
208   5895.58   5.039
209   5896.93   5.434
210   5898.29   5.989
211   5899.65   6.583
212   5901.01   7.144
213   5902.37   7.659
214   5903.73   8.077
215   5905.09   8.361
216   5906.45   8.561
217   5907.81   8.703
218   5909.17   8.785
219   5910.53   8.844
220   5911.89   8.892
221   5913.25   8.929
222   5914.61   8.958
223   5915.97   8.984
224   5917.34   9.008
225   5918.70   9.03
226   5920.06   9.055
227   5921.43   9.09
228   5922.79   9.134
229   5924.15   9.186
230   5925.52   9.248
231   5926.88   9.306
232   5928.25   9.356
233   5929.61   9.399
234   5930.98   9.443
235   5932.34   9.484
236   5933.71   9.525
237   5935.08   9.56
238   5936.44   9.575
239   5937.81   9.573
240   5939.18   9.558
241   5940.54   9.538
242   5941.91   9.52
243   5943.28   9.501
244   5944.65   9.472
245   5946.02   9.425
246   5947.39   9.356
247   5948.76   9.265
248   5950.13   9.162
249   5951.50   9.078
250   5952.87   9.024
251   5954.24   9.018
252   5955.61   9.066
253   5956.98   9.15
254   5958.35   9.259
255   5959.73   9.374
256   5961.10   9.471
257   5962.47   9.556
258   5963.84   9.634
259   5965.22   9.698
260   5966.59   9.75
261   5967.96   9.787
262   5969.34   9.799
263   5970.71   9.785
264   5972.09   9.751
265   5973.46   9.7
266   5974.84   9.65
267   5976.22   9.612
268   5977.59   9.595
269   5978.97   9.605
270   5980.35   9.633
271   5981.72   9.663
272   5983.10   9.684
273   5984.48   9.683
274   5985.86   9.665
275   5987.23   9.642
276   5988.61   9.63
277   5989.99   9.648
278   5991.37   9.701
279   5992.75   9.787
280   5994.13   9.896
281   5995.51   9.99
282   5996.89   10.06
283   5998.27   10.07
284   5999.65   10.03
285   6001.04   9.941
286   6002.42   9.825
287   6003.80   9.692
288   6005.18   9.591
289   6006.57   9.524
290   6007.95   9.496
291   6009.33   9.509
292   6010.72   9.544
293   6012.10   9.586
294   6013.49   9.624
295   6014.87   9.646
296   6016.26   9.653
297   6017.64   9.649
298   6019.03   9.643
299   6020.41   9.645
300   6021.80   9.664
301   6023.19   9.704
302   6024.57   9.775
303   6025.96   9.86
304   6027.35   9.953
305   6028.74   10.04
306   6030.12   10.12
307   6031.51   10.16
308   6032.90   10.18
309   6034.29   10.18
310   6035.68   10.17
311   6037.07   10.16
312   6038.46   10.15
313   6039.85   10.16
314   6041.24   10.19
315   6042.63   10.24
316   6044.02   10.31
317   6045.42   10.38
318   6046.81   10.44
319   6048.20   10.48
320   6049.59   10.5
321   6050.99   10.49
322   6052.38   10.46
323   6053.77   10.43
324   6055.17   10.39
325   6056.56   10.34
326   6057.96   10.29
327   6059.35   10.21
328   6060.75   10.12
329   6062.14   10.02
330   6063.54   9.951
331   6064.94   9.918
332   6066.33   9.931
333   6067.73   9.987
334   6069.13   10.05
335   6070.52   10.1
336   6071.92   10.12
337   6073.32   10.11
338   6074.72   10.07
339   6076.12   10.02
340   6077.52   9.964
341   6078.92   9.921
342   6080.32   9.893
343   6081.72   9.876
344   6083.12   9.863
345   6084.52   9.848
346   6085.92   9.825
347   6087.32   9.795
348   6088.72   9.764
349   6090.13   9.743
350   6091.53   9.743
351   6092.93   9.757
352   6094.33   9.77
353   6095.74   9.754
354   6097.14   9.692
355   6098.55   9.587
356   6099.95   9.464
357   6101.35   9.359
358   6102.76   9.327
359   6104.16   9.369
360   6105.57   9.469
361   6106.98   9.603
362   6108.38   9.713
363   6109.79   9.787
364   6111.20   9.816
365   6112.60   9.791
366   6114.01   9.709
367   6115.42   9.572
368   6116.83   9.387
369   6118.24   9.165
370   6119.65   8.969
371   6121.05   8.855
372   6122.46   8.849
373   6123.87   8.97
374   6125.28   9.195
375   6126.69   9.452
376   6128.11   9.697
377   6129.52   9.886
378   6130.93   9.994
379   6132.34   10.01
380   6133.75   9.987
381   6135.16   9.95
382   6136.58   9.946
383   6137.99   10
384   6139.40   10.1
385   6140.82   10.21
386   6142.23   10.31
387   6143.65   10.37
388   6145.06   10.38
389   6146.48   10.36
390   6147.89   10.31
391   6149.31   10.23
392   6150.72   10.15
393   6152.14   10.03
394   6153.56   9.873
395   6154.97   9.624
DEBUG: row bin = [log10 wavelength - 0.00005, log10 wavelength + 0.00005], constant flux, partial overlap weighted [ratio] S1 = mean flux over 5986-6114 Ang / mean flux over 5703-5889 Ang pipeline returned 1.1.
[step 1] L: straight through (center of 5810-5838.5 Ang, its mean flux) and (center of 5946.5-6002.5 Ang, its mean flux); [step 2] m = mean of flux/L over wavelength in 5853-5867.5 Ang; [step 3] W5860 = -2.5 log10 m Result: 0.06 mag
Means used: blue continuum 9.74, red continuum 9.6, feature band 9.14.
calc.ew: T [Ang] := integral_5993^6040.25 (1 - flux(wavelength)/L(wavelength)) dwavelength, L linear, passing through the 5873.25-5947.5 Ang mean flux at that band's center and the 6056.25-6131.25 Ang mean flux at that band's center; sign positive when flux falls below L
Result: -3.9 Ang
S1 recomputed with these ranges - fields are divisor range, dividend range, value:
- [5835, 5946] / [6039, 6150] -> 1.16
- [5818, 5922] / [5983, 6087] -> 1.16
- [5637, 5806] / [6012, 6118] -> 1.07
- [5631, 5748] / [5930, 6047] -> 1.06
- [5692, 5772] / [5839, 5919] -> 0.88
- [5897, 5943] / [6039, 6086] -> 1.15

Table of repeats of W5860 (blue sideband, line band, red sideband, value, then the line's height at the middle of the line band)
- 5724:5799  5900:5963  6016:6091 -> 0.085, 9.83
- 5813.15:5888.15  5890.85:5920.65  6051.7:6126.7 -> 0.225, 9.29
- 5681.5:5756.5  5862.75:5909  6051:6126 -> 0.241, 9.51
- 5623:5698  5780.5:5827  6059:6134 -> -0.070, 9.21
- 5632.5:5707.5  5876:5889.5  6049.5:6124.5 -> 0.242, 9.4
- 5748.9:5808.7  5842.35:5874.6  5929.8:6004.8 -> 0.044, 9.57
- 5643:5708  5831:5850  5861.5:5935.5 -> -0.123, 8.4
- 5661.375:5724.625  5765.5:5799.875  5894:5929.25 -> -0.093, 8.7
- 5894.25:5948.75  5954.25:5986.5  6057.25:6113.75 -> -0.064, 9.03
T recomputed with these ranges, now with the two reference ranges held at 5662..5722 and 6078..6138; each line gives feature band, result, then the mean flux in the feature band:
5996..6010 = -0.45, 9.78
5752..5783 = -0.64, 9.31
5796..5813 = -1.45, 9.95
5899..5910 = 1.56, 8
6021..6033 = -0.53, 9.92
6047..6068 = -1.52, 10.2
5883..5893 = 3.67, 5.89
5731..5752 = -1.36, 9.67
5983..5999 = -0.57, 9.8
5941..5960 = 0.26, 9.26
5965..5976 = -0.37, 9.73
